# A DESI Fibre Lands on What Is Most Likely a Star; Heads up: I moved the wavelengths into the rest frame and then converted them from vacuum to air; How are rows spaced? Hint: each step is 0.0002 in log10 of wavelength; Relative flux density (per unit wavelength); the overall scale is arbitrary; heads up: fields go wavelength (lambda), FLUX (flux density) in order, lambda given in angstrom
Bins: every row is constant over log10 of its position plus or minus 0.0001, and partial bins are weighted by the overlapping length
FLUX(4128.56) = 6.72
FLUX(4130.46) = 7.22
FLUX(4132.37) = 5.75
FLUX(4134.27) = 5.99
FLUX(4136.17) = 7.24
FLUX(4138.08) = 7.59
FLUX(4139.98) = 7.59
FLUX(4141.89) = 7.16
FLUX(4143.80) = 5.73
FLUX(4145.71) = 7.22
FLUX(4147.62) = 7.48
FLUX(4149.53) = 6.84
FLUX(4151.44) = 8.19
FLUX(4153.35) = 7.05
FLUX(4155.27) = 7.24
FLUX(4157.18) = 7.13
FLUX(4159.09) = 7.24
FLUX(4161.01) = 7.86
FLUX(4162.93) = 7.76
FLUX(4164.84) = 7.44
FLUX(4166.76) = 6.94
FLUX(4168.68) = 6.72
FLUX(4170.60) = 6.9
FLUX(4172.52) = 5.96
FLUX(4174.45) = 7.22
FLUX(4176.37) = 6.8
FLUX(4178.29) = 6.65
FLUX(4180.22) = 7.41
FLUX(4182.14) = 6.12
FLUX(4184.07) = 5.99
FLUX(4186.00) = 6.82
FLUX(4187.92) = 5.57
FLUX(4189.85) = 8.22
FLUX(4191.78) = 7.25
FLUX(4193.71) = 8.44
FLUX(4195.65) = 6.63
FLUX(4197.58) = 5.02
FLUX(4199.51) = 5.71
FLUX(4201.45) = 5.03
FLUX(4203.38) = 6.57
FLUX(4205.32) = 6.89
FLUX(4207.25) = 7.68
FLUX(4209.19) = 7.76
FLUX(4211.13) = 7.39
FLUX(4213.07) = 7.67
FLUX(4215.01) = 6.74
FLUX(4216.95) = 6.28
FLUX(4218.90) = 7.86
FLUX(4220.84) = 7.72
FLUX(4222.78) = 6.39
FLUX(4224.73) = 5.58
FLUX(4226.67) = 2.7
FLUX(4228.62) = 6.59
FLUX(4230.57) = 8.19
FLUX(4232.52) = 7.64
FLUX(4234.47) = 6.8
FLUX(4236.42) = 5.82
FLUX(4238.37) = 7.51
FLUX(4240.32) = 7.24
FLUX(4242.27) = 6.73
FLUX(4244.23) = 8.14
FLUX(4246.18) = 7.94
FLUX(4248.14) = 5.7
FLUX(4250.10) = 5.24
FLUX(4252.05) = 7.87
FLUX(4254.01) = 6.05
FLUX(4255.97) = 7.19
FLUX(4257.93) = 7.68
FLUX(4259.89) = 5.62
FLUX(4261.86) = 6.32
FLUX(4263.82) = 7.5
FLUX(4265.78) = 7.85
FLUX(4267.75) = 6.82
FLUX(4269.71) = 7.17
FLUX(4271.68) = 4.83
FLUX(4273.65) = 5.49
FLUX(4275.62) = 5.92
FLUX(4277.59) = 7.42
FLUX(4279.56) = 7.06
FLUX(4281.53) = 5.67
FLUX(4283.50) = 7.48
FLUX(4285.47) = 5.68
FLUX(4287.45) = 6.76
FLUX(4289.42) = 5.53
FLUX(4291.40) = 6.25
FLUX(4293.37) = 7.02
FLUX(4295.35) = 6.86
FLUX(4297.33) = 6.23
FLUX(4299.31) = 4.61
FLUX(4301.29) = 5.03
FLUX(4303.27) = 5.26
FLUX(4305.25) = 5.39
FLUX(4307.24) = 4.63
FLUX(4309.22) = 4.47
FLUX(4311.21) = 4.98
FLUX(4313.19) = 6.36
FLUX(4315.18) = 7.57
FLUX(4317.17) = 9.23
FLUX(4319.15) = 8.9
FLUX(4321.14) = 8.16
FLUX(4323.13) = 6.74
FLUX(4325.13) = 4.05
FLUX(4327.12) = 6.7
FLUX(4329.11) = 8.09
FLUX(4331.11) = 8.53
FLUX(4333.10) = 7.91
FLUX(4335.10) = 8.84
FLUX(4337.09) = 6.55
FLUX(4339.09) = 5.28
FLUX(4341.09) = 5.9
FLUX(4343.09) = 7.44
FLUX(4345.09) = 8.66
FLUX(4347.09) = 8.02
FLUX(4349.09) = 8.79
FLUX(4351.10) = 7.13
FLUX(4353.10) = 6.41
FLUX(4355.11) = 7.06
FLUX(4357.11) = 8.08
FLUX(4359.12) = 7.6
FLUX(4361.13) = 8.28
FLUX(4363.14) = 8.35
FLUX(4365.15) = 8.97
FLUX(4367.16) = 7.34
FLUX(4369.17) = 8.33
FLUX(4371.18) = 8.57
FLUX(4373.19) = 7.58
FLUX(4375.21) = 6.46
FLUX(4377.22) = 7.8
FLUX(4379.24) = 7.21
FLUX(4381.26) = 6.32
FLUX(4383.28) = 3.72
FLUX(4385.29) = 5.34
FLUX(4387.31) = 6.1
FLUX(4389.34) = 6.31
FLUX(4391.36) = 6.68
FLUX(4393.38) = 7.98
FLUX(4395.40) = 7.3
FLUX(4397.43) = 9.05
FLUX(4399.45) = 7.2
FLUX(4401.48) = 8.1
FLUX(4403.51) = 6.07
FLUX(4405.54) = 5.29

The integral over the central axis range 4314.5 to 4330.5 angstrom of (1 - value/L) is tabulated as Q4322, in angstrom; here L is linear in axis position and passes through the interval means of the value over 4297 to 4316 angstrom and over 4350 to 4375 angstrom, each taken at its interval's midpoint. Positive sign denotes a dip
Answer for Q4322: -3.68 angstrom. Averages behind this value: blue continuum 5.41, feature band 7.45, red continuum 7.77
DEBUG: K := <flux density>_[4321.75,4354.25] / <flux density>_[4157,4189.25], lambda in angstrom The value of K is 1.0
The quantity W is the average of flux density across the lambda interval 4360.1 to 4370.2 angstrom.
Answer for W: 8.25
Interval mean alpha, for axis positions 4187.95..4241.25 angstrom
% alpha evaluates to 6.77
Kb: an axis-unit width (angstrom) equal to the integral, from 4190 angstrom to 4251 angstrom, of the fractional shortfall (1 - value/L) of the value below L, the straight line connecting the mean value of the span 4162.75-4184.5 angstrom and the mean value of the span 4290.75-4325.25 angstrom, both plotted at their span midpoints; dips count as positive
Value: -1.27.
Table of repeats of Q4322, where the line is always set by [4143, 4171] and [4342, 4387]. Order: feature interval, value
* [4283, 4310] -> 5.7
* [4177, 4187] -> 0.9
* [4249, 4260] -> 0.9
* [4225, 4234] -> 1.3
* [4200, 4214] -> 0.6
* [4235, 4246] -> 0.2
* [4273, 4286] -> 1.6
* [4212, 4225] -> 0.5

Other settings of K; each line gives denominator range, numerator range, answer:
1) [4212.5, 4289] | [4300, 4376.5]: 1.07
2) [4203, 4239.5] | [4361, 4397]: 1.05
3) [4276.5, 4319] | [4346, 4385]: 1.20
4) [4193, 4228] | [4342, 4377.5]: 1.20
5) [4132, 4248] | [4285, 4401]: 1.01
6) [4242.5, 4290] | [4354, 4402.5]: 1.10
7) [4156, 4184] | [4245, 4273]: 0.96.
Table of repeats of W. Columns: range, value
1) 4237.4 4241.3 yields 7.38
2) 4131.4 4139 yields 6.64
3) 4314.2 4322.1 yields 8.47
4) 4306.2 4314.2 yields 5.11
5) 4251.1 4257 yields 7.04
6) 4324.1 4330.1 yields 6.28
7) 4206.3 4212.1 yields 7.61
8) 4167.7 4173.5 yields 6.52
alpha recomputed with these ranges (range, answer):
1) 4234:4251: 6.8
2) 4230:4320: 6.55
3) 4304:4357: 7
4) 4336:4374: 7.6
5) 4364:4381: 7.72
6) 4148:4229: 6.81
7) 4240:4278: 6.72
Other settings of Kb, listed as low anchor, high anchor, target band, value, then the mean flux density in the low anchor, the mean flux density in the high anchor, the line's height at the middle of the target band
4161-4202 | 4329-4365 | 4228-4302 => 5.7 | 6.74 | 7.63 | 7.19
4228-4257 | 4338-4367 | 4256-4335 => 7.8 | 6.98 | 7.56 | 7.26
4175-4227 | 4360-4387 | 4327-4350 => -1.5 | 6.68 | 7.22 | 7.11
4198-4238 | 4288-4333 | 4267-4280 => 0.3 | 6.64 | 6.43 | 6.51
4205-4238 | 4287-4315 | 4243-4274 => -2.1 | 6.82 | 5.7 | 6.3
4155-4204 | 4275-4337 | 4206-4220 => -1.3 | 6.79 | 6.57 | 6.73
